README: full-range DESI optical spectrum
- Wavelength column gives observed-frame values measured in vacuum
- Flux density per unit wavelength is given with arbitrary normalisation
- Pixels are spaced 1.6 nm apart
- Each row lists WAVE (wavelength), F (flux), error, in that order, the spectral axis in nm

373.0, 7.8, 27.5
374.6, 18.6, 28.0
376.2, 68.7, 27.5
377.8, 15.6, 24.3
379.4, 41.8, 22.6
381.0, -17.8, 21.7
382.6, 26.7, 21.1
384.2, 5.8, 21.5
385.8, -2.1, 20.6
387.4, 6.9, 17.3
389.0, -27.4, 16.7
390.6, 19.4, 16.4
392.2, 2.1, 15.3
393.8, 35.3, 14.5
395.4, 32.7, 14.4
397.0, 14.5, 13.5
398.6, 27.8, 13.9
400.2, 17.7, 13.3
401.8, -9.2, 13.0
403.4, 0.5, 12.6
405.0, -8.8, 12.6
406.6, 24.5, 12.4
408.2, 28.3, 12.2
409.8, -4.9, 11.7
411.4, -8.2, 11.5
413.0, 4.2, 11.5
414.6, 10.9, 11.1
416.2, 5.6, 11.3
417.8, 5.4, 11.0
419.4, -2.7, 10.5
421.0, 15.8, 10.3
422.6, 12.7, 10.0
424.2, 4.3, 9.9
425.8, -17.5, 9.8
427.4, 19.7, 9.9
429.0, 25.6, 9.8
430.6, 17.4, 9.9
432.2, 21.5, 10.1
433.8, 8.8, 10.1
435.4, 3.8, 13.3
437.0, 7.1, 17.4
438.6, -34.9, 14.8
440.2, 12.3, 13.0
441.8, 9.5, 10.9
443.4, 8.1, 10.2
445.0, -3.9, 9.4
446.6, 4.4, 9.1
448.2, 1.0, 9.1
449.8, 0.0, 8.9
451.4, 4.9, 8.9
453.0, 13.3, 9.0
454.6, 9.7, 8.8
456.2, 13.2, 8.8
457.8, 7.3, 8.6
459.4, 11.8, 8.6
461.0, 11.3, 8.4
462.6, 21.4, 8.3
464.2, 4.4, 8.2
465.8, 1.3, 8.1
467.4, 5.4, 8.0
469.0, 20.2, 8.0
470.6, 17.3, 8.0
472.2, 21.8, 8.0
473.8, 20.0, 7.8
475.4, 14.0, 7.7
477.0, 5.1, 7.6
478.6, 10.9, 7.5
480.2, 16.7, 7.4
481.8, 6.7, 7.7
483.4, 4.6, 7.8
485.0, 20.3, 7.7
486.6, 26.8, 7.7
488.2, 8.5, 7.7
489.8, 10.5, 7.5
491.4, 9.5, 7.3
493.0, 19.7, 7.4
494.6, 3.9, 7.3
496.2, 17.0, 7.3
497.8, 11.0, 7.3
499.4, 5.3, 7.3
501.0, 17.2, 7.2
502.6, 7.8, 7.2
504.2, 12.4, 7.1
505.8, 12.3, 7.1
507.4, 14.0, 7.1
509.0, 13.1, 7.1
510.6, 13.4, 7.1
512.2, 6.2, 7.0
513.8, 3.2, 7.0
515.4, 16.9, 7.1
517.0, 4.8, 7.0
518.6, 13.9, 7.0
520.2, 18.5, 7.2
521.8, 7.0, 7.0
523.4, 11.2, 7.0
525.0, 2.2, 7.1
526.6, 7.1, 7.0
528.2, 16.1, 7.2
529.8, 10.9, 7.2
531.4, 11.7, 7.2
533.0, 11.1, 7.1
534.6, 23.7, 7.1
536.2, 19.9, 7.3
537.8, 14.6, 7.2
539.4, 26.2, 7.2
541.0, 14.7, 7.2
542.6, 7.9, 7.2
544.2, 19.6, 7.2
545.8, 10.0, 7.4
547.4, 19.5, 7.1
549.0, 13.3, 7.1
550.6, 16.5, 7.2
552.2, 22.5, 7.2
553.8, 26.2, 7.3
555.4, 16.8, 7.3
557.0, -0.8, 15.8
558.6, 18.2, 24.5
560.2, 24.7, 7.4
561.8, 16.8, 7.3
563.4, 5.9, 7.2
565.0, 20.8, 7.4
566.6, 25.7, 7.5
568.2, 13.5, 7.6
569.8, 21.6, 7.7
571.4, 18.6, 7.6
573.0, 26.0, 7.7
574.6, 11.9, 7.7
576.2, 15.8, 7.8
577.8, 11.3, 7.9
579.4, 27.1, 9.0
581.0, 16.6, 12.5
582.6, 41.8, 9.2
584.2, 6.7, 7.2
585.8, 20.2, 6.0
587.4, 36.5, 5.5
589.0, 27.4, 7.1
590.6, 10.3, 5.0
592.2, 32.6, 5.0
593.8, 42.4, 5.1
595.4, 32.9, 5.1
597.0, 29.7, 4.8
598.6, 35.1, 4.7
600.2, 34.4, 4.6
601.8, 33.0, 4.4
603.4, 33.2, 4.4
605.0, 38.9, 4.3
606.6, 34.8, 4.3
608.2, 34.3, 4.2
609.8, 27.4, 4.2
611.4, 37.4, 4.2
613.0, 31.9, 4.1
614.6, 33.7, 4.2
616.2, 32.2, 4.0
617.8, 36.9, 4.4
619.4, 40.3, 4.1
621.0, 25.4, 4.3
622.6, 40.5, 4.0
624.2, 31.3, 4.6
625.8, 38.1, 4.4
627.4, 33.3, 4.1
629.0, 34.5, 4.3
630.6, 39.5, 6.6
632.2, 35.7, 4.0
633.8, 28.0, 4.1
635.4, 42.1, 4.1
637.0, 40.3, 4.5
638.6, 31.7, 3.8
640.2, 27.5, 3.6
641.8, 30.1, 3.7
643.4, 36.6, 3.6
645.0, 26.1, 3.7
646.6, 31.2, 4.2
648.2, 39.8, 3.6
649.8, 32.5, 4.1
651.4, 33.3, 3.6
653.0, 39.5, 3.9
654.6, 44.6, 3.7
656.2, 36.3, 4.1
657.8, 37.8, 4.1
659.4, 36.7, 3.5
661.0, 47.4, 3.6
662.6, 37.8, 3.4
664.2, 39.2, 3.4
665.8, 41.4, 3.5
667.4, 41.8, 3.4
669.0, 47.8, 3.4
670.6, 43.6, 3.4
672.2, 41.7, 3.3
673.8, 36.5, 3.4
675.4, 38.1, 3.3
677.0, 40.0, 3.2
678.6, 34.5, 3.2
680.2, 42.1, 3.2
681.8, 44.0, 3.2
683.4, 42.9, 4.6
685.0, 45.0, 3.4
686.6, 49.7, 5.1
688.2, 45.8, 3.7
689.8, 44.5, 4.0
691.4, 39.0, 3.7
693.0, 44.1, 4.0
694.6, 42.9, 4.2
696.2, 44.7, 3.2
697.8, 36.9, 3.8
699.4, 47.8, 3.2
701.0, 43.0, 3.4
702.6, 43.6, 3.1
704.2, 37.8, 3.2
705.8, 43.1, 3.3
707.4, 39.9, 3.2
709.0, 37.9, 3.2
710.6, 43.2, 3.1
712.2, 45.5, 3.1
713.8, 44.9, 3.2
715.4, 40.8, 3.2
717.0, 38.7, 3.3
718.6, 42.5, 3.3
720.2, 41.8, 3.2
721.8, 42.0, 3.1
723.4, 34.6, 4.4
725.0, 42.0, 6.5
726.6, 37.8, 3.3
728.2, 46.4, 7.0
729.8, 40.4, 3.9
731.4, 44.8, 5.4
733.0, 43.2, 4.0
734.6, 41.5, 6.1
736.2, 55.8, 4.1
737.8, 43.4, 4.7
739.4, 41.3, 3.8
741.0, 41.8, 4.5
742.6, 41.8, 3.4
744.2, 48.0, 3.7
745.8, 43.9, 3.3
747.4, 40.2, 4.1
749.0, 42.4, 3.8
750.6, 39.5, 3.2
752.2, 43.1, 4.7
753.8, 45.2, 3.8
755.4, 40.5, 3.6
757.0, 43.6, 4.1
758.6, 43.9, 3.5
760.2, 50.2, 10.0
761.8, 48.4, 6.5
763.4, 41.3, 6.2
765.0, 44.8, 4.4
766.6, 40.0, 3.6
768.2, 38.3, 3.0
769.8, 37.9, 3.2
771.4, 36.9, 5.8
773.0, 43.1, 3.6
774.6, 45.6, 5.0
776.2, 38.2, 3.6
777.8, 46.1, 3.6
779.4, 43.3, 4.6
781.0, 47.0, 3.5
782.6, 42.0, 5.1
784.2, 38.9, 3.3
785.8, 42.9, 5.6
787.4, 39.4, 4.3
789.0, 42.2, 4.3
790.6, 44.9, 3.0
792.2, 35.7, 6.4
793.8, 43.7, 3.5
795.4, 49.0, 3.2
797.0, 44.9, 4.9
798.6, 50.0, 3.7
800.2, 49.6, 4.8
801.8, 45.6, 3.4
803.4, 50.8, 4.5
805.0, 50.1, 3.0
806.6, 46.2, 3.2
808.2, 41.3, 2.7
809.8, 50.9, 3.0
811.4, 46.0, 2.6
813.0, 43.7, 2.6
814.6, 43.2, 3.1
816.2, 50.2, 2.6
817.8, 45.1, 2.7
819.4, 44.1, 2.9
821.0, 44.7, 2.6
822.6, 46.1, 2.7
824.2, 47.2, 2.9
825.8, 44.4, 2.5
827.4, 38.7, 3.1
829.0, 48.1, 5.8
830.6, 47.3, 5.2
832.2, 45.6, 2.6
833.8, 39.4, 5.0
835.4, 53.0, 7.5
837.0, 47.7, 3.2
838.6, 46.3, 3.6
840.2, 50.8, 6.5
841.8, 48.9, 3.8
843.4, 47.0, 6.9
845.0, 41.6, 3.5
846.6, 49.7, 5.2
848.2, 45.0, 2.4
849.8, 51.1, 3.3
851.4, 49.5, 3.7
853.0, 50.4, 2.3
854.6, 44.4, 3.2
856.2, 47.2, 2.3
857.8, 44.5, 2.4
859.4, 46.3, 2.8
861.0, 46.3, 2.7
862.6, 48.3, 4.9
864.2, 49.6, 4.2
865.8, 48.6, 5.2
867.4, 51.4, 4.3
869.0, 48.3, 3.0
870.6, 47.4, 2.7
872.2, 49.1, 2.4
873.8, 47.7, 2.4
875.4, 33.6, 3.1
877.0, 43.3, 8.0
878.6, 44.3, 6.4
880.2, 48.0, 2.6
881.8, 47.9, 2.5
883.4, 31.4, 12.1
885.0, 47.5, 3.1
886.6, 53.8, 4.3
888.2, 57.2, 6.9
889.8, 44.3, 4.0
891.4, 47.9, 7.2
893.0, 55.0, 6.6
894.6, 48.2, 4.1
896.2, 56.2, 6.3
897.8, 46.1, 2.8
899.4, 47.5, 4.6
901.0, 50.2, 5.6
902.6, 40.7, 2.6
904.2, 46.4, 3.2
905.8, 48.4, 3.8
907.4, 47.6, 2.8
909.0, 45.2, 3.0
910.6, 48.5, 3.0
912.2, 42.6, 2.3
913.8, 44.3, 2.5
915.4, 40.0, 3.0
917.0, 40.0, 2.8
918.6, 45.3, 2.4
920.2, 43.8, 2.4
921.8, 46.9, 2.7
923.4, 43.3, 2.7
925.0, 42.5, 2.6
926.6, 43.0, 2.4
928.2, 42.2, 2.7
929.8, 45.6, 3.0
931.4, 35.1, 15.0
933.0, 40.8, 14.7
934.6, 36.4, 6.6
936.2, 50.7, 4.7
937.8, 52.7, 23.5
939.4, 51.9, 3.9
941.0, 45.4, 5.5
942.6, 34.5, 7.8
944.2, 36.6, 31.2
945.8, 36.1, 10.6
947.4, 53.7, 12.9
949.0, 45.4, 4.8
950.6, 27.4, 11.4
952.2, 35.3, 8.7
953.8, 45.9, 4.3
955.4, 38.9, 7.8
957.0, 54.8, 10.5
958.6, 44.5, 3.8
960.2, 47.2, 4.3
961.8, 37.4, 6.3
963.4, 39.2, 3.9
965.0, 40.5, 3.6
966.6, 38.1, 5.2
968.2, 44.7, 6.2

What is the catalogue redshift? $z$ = 0.49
